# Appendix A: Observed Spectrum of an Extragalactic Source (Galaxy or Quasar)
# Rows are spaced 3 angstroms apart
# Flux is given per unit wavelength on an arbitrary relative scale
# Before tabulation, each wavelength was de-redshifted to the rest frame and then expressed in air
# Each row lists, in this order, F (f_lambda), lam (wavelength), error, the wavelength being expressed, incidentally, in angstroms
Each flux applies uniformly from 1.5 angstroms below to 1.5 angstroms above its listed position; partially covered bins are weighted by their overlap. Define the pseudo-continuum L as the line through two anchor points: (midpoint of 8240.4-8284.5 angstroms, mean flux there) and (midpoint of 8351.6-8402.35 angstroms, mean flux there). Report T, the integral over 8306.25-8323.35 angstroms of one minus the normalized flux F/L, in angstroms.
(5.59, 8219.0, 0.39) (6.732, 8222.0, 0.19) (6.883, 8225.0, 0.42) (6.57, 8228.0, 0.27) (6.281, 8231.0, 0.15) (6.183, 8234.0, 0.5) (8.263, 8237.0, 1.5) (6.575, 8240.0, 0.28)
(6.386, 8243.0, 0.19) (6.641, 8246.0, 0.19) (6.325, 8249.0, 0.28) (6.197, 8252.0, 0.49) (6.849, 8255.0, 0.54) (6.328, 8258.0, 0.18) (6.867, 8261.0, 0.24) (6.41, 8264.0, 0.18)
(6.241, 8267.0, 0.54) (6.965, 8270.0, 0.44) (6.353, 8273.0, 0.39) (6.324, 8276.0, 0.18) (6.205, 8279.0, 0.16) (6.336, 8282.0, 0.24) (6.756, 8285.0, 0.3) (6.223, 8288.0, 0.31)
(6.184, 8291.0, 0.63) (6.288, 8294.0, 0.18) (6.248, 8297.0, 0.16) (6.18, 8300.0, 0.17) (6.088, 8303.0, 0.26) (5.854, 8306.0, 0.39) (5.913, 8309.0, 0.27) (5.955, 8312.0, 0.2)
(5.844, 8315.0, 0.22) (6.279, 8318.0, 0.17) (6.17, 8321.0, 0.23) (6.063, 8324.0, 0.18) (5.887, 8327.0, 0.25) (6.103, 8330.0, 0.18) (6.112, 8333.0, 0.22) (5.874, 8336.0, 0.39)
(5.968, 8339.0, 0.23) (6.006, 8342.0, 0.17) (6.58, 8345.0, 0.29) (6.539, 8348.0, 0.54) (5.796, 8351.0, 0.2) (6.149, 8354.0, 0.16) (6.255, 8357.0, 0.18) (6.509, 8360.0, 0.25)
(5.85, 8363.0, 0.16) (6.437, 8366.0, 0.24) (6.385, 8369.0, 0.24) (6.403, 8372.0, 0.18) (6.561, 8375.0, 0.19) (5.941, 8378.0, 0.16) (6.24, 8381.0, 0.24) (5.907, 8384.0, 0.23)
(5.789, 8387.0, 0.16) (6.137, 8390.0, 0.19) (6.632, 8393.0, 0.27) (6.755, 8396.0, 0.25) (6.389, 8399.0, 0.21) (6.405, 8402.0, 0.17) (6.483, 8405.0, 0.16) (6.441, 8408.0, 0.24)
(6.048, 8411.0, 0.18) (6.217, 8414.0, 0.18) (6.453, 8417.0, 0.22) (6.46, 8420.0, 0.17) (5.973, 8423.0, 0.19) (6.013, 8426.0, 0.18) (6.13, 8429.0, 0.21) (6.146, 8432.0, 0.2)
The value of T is 0.95 angstroms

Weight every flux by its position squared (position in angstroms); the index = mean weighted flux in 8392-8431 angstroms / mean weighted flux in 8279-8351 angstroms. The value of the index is 1.05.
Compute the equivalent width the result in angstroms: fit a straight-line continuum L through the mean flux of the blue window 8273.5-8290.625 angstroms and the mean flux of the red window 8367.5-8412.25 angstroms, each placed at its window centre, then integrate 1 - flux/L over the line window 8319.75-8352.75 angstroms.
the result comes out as 1.2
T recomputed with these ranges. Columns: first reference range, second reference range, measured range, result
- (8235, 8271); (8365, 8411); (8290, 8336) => 3.09 angstroms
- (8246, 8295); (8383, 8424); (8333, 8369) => 0.96 angstroms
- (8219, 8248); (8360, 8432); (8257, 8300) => 0.97 angstroms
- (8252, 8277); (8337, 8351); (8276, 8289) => 0.15 angstroms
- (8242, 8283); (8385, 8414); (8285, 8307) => 0.78 angstroms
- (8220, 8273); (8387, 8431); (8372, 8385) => 0.33 angstroms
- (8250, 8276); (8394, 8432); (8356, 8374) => 0.17 angstroms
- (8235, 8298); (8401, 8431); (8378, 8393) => 0.57 angstroms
